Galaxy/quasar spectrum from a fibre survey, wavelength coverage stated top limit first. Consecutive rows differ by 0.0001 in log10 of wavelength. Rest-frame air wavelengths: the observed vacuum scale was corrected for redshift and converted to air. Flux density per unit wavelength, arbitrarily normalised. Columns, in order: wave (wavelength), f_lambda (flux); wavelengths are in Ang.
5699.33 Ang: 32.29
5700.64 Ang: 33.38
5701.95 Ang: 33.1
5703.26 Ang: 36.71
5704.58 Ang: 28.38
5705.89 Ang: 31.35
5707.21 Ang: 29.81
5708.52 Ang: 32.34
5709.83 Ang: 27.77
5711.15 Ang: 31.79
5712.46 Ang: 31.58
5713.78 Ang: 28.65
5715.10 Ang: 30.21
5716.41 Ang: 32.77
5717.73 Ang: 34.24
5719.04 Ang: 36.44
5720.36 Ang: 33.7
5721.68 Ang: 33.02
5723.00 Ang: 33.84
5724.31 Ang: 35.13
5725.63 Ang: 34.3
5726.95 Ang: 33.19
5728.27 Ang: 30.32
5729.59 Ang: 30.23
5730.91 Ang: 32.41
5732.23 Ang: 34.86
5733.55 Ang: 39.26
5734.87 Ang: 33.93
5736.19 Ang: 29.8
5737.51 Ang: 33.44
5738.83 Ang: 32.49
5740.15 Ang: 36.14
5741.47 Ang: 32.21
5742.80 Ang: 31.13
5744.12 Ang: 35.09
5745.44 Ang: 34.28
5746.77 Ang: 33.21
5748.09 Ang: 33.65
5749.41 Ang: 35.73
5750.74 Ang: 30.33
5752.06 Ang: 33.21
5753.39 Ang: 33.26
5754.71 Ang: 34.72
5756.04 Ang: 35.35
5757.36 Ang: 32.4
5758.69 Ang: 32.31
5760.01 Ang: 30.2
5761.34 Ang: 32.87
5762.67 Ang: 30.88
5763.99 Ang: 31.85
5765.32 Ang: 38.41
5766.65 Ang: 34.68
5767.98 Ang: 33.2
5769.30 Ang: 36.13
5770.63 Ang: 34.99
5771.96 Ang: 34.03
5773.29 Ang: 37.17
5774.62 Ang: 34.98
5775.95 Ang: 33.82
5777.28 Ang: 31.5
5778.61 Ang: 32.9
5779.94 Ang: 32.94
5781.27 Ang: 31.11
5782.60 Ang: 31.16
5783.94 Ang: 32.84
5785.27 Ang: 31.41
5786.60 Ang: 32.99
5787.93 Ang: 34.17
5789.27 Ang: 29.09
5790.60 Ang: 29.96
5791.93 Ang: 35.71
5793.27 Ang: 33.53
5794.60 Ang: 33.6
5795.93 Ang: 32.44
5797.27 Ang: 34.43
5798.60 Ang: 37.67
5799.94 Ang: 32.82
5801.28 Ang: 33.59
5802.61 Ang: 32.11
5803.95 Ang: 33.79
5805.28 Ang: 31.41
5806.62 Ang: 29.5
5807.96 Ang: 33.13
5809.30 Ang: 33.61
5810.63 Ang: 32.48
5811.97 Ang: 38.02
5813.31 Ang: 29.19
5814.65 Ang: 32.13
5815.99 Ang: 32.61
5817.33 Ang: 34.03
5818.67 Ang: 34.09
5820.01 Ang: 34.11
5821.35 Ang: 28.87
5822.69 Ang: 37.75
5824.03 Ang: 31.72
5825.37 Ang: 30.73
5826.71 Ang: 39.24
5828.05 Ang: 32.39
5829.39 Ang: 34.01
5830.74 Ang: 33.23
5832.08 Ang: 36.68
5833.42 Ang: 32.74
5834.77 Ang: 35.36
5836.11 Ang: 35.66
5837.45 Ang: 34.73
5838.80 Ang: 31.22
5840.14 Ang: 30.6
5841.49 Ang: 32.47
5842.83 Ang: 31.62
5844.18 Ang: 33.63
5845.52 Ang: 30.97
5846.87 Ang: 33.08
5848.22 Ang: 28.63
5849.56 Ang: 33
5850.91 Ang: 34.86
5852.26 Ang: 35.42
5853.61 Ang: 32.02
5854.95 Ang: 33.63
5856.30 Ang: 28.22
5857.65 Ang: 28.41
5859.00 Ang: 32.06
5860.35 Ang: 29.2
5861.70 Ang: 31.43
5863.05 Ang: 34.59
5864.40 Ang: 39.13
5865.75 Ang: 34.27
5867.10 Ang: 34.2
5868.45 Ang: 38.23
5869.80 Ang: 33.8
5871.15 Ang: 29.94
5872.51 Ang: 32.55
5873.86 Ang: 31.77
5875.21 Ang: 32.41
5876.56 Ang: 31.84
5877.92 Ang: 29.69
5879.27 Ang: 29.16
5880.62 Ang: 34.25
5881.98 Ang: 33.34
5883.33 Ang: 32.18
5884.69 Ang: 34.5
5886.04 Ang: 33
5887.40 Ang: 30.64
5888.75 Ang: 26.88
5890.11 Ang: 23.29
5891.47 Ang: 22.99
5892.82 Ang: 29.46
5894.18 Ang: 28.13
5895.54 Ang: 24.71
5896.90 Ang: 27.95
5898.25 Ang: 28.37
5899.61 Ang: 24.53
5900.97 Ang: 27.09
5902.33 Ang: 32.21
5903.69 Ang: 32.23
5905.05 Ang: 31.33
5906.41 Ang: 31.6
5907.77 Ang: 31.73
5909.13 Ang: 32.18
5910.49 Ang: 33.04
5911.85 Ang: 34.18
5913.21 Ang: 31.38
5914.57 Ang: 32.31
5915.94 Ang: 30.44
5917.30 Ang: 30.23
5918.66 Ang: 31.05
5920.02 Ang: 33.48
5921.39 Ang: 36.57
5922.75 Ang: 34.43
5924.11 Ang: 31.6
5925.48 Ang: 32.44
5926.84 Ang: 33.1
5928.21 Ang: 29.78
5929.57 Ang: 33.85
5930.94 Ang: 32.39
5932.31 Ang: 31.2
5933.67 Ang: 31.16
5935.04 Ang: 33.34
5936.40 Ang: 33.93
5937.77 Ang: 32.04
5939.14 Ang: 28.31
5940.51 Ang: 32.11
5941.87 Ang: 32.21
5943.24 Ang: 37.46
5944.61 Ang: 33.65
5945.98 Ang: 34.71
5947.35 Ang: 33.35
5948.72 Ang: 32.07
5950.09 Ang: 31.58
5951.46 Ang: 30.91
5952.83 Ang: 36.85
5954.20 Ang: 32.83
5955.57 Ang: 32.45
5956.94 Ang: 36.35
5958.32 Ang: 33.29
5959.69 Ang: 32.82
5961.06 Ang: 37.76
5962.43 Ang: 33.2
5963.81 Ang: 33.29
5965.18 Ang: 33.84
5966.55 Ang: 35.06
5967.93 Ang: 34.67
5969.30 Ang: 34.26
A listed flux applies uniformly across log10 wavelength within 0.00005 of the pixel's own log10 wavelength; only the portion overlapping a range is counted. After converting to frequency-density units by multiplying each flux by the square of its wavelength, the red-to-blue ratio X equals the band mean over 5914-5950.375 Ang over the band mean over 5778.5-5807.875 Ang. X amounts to 1.0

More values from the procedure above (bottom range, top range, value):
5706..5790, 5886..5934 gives 0.98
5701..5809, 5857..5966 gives 1.02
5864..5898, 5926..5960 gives 1.08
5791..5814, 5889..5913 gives 0.90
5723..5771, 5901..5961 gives 1.04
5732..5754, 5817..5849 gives 1.02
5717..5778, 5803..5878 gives 1.01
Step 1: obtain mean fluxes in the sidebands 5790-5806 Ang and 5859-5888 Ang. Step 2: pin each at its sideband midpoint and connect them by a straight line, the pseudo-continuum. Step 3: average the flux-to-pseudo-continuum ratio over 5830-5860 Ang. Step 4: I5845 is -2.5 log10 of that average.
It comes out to 0.02 mag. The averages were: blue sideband 33.4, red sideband 32.8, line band 32.6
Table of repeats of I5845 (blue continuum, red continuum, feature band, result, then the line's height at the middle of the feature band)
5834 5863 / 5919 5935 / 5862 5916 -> 0.046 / 32.5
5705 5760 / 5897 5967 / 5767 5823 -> -0.015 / 32.7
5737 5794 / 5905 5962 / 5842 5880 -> 0.020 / 33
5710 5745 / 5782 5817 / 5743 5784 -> -0.019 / 32.9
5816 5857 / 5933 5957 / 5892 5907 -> 0.150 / 33.1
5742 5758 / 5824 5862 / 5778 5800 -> 0.010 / 33.2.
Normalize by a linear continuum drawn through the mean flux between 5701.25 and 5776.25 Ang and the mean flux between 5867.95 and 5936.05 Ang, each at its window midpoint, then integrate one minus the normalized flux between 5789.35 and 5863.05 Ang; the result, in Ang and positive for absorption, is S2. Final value -1.8 Ang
